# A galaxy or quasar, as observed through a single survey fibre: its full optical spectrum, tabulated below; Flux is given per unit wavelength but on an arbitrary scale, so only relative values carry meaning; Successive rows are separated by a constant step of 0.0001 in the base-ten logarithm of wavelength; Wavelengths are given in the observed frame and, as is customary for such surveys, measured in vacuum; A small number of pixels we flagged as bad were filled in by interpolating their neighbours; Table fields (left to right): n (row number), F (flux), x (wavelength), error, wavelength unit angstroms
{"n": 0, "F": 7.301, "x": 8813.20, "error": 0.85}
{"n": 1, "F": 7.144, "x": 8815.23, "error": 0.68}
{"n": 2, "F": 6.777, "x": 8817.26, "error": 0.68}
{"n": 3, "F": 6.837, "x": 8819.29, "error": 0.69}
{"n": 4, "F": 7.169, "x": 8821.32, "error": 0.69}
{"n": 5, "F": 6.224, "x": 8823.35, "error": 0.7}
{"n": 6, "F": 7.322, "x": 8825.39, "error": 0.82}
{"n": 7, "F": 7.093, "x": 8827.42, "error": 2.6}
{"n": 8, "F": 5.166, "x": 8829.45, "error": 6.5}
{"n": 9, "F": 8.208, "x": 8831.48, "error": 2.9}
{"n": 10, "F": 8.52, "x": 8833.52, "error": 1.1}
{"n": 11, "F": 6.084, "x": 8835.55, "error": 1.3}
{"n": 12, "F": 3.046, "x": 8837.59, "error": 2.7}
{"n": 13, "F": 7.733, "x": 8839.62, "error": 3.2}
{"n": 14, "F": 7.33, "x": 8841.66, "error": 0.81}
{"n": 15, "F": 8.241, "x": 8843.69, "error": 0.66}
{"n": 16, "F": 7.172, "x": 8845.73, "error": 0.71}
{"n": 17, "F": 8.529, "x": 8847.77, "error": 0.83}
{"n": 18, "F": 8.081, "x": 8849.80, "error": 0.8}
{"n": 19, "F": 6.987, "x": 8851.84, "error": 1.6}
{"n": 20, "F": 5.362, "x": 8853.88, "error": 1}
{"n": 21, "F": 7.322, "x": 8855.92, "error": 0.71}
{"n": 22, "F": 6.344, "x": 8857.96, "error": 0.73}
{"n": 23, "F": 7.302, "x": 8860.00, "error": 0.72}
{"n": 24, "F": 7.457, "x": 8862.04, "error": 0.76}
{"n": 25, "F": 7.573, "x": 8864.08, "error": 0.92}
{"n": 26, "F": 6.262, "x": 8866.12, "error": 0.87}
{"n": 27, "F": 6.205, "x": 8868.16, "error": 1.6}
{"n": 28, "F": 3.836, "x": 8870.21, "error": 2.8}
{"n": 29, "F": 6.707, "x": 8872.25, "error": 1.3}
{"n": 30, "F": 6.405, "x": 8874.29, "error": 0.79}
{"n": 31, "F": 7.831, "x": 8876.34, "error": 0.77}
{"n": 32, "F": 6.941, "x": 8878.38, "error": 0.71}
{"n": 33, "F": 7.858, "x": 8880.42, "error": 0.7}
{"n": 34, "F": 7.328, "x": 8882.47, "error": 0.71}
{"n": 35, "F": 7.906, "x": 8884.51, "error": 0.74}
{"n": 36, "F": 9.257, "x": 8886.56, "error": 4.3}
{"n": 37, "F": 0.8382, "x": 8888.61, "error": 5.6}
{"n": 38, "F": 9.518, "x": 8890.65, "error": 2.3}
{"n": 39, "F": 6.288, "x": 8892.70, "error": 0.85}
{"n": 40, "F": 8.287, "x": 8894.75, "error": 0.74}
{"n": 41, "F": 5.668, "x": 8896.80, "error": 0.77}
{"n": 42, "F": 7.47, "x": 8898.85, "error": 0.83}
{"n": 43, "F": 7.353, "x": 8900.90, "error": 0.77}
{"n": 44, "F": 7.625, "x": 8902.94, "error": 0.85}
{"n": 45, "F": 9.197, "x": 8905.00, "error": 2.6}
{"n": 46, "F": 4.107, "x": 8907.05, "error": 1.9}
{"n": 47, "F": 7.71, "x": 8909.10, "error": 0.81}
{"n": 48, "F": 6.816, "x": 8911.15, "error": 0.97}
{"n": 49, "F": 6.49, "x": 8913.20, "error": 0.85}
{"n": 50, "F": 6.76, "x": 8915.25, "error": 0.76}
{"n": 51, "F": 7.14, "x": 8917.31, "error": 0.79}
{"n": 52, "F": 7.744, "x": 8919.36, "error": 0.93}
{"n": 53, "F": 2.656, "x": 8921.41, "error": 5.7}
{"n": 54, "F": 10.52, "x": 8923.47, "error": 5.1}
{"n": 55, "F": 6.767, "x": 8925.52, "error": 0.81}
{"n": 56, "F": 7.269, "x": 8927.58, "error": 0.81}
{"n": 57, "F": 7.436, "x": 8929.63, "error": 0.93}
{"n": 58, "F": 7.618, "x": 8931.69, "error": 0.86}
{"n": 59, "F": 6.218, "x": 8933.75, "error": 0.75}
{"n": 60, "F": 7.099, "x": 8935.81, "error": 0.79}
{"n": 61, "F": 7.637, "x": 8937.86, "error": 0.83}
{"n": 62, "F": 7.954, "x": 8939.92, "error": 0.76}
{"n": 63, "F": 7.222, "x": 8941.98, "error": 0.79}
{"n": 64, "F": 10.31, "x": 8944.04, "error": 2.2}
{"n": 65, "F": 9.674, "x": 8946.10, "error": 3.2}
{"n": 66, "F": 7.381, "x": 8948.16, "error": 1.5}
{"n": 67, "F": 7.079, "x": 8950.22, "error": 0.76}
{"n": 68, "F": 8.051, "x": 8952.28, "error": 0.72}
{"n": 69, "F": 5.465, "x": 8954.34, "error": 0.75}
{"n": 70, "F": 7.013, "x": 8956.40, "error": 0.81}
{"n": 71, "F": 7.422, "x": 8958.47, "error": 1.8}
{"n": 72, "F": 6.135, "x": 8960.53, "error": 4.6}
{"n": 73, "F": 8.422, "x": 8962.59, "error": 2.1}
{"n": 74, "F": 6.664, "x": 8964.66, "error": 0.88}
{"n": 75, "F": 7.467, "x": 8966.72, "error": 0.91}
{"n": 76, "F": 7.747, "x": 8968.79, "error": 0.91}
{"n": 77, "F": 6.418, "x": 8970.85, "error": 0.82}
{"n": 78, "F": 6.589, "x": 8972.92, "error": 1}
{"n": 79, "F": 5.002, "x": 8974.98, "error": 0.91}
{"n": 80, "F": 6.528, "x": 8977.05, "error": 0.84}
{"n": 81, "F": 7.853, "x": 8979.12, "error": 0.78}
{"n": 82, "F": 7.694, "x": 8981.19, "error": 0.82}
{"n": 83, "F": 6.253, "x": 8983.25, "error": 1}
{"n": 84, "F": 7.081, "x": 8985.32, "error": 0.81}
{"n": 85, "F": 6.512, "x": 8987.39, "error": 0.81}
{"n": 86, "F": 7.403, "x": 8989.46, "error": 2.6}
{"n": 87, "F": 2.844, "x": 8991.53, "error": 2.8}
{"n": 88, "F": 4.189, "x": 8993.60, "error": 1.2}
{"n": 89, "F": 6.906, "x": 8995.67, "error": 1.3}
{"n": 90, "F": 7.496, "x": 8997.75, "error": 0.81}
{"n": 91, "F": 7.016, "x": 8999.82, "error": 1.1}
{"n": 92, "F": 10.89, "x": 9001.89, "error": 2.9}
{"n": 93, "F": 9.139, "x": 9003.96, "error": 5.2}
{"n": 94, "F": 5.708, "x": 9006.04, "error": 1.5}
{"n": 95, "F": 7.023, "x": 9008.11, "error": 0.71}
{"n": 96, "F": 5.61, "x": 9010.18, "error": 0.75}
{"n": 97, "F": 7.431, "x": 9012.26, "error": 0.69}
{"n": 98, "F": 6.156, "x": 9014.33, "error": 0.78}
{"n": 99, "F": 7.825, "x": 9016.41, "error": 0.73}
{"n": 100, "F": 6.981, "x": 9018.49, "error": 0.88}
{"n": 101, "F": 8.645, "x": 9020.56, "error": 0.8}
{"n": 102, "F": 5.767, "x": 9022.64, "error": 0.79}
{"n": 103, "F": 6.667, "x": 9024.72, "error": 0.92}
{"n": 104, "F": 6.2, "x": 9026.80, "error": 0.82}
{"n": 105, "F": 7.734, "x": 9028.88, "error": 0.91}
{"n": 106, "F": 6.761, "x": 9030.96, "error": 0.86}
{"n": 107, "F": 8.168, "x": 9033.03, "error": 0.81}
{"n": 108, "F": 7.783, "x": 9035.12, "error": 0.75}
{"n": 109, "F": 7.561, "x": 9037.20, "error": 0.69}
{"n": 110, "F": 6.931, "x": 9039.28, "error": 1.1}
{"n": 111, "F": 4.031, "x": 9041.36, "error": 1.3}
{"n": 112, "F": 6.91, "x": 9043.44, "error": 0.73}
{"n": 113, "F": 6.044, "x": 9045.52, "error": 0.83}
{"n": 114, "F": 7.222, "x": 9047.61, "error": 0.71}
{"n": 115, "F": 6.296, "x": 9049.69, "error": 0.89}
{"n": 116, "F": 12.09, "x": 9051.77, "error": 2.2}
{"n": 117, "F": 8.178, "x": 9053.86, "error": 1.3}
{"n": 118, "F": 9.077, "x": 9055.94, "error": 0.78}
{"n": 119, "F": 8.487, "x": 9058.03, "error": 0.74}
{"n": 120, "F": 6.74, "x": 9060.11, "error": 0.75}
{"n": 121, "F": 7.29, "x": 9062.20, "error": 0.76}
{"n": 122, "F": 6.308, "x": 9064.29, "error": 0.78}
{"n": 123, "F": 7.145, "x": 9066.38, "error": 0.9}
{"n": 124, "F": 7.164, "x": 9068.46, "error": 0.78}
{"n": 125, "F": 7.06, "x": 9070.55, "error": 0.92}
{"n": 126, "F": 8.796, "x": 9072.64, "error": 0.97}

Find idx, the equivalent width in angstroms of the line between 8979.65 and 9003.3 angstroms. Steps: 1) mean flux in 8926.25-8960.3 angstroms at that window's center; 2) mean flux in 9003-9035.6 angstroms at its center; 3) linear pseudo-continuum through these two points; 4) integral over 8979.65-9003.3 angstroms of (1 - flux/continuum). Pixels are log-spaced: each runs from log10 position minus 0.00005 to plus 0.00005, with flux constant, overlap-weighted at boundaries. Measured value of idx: 1.4 angstroms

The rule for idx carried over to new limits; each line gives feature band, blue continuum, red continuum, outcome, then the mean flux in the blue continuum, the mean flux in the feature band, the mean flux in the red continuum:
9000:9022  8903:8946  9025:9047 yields -1.8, 7.29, 7.49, 6.81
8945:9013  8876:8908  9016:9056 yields 2.2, 7.08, 6.97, 7.29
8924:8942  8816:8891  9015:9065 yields -0.7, 6.86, 7.34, 7.32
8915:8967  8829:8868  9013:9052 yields -2.5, 7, 7.36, 7.05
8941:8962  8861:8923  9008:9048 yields -2.3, 6.81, 7.59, 6.86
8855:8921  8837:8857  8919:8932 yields 1.8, 7.06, 6.88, 7.09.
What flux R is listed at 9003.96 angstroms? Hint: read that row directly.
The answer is 9.139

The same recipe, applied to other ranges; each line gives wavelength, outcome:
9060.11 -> 6.74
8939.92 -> 7.954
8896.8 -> 5.668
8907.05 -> 4.107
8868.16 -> 6.205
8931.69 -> 7.618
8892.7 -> 6.288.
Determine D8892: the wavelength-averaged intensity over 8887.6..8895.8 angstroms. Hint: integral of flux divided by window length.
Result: 6.24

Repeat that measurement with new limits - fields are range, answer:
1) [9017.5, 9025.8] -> 7.01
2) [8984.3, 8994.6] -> 5.61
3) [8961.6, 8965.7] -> 7.53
